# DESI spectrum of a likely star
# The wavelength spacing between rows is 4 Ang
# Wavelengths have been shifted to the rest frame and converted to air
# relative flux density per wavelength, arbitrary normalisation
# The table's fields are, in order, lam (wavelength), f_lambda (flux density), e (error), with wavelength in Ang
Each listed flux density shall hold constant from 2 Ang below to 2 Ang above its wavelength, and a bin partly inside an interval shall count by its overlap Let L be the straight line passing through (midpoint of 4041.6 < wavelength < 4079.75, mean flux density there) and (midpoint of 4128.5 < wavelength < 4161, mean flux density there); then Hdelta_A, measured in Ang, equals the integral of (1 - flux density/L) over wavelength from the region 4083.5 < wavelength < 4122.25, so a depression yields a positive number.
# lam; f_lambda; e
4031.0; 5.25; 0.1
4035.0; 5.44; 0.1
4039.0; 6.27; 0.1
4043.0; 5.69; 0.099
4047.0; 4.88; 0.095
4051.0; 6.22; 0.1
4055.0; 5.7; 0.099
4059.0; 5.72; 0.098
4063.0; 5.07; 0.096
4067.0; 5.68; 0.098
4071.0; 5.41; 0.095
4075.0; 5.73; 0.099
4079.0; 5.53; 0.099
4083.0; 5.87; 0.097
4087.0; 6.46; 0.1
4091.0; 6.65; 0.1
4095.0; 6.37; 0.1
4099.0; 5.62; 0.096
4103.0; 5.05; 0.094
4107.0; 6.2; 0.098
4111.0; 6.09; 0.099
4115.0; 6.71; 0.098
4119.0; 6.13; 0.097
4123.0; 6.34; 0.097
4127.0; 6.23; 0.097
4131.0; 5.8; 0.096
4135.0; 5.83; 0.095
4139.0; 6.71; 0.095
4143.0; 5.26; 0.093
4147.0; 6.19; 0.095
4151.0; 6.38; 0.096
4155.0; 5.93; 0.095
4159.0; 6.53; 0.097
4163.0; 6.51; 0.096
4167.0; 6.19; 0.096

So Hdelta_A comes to -2.11 Ang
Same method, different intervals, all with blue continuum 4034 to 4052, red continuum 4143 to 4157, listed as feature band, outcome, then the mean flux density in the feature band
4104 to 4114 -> -0.3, 6.09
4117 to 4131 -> -0.5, 6.17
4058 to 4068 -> 0.5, 5.45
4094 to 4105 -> 0.5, 5.62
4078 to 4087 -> -0.1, 5.89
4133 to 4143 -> -0.1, 6.07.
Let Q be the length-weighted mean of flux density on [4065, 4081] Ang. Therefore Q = 5.59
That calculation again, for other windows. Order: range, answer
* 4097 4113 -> 5.74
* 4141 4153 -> 5.94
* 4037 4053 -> 5.77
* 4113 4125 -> 6.39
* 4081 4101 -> 6.19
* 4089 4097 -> 6.51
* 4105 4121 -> 6.28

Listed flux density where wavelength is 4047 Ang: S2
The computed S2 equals 4.88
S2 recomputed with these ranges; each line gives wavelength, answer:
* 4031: 5.25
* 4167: 6.19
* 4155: 5.93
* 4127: 6.23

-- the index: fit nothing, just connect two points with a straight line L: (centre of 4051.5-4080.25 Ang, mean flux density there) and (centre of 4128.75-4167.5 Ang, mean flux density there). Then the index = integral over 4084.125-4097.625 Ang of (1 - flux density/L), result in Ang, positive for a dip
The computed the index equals -1.6 Ang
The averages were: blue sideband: 5.58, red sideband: 6.13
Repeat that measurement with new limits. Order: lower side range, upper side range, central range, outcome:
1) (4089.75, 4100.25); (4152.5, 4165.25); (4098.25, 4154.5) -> 2.0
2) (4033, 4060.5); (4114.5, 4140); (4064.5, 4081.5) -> 0.8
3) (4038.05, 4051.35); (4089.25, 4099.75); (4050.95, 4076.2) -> 1.3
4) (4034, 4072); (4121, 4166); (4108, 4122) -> -0.7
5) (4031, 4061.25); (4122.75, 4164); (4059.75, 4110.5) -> 0.4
